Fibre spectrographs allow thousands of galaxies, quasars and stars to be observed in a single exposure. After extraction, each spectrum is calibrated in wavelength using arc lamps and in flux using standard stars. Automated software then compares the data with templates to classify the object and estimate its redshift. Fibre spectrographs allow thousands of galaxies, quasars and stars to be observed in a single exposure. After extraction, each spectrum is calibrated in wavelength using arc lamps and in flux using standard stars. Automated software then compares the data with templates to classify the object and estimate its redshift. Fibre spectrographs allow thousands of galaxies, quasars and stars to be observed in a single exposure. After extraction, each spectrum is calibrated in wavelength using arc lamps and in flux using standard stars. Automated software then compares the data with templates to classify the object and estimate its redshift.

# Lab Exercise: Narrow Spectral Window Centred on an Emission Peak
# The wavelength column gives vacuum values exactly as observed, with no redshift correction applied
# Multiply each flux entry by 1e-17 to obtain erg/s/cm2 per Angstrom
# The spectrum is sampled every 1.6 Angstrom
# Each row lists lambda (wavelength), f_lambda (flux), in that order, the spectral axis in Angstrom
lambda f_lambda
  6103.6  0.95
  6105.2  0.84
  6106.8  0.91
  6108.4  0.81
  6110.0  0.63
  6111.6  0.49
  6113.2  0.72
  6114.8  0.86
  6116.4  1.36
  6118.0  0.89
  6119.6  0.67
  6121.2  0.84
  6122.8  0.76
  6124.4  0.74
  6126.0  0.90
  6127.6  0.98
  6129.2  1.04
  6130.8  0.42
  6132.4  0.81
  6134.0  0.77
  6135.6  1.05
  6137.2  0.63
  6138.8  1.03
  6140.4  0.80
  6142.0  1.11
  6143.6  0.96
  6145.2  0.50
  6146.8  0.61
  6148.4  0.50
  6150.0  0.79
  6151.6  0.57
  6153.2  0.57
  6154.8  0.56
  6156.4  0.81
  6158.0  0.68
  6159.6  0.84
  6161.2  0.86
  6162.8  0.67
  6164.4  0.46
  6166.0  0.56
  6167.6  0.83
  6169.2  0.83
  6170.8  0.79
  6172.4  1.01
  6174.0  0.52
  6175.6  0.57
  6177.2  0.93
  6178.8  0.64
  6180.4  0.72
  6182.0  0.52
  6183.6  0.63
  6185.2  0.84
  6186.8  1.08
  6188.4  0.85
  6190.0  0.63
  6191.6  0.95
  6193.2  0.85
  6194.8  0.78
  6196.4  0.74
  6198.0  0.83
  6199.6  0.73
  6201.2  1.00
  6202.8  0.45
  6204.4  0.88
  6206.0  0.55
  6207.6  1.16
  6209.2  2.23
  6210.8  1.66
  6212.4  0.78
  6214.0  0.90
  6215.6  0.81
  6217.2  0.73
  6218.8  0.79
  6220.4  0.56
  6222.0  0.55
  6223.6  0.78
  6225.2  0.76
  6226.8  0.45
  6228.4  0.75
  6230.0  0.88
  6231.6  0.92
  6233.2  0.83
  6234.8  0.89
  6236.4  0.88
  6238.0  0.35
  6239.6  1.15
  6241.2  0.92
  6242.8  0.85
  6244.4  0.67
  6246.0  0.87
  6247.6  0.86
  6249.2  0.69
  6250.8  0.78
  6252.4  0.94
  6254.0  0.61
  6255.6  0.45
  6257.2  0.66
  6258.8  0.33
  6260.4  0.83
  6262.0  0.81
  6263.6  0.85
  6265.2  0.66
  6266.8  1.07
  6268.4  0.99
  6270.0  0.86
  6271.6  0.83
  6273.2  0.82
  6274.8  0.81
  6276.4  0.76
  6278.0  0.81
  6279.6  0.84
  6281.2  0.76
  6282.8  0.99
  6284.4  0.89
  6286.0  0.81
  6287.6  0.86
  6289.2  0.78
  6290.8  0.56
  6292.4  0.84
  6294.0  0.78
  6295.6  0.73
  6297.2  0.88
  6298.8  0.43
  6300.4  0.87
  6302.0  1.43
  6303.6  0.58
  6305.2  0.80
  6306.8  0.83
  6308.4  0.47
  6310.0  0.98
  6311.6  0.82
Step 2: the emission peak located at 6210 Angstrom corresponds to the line H-gamma 4340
